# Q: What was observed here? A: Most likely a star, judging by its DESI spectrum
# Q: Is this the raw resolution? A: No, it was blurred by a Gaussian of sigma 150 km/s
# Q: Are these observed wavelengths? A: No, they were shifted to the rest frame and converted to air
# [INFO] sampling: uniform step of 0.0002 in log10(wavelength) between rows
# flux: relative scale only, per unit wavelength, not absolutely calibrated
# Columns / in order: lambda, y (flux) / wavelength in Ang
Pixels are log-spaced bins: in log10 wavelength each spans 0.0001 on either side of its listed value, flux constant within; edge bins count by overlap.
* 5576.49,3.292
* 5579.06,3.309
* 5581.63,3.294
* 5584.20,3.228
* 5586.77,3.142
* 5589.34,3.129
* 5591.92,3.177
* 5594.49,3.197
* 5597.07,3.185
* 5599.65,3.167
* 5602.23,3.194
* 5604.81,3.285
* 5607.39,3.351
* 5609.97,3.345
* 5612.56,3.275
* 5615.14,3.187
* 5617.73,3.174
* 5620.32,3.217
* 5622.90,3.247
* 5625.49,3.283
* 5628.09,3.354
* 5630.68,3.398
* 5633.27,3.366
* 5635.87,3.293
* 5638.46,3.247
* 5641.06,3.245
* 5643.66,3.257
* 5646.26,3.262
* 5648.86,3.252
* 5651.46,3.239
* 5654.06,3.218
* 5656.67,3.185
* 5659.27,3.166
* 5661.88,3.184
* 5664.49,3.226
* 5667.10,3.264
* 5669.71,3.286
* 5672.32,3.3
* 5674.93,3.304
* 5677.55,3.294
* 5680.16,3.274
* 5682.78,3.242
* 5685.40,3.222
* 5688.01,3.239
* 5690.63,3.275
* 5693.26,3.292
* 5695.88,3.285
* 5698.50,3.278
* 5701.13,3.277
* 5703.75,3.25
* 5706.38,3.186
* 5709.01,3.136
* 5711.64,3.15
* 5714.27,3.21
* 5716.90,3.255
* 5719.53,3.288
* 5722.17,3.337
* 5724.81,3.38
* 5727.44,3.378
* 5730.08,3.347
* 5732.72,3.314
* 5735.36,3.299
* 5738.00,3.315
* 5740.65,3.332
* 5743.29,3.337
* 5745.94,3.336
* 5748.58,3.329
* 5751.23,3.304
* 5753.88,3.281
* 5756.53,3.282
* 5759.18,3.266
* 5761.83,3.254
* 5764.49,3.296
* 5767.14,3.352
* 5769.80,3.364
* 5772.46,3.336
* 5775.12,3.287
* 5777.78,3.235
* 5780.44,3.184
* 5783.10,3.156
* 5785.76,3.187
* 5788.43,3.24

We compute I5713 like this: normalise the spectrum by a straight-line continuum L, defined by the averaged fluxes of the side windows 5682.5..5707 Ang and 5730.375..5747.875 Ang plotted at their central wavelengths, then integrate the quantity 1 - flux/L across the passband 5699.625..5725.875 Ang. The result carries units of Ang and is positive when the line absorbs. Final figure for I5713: 0.31 Ang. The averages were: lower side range 3.26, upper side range 3.32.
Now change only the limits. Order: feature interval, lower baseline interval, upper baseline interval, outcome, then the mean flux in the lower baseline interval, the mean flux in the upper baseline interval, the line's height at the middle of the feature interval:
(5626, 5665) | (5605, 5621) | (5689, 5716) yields -0.1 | 3.26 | 3.23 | 3.25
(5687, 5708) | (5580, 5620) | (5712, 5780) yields 0.1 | 3.22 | 3.3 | 3.28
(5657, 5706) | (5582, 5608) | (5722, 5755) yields 0.4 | 3.21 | 3.33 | 3.28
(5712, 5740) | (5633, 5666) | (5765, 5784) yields -0.4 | 3.24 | 3.28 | 3.26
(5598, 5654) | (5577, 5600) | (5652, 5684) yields -0.7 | 3.21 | 3.24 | 3.23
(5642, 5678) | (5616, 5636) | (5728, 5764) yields 0.5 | 3.29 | 3.31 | 3.29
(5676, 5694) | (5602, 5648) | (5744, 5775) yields 0.2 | 3.28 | 3.31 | 3.29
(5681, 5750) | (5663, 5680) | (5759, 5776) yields 0.3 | 3.28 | 3.31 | 3.29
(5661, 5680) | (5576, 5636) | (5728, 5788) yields 0.0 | 3.25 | 3.29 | 3.27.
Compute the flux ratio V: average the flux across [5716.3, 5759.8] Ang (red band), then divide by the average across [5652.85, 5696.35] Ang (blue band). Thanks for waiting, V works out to 1.02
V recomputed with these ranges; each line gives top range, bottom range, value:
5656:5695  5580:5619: 1.01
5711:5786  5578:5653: 1.01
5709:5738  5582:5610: 1.02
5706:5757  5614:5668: 1.01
